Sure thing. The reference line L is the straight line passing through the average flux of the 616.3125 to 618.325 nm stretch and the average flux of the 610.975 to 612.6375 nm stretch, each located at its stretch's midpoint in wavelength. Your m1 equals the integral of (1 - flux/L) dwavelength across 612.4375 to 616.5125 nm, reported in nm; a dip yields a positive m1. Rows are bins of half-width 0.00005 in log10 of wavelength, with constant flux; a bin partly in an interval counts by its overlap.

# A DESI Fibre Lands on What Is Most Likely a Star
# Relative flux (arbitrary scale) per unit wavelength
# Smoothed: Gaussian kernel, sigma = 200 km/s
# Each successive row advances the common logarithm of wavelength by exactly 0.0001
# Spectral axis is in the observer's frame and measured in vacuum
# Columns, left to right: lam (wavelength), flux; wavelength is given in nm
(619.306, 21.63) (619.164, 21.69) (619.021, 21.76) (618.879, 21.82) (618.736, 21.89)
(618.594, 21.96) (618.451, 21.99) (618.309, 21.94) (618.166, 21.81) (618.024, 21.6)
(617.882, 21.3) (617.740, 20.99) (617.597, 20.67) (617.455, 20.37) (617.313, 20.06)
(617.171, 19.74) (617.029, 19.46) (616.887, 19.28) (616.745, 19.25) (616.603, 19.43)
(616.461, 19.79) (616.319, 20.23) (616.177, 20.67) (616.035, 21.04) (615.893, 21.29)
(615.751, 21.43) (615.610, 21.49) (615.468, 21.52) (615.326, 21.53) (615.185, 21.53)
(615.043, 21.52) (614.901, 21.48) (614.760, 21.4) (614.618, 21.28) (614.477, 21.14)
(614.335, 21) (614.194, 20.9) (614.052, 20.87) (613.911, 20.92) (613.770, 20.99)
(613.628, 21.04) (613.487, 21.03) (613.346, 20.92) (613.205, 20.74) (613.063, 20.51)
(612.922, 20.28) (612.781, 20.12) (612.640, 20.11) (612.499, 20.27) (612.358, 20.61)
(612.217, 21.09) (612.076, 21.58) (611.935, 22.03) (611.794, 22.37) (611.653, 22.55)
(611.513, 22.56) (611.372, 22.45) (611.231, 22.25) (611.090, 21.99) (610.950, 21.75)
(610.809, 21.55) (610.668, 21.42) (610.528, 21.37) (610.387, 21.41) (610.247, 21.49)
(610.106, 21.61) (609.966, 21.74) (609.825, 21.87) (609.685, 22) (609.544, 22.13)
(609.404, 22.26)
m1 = 0.02 nm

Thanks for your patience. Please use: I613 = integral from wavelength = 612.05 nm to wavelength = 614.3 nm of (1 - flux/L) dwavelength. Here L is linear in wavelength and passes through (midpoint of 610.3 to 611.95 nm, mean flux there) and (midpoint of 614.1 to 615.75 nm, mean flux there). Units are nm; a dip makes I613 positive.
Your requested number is 0.09 nm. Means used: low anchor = 22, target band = 20.7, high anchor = 21.3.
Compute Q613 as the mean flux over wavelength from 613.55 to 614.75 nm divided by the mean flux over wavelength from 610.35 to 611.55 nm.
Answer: 1.0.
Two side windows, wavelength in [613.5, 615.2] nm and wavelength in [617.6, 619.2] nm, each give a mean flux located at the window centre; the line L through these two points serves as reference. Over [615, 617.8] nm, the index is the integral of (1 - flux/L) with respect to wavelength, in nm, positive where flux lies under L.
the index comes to 0.11 nm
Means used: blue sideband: 21.1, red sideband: 21.7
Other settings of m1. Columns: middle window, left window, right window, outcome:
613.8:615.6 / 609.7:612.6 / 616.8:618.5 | -0.007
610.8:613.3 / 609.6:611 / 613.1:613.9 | -0.016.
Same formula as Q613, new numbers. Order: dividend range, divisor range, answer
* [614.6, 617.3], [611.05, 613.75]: 0.97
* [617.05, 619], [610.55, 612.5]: 0.97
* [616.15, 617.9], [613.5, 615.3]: 0.95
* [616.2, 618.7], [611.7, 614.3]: 0.98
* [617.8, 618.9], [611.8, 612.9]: 1.04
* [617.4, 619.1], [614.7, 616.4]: 1.01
